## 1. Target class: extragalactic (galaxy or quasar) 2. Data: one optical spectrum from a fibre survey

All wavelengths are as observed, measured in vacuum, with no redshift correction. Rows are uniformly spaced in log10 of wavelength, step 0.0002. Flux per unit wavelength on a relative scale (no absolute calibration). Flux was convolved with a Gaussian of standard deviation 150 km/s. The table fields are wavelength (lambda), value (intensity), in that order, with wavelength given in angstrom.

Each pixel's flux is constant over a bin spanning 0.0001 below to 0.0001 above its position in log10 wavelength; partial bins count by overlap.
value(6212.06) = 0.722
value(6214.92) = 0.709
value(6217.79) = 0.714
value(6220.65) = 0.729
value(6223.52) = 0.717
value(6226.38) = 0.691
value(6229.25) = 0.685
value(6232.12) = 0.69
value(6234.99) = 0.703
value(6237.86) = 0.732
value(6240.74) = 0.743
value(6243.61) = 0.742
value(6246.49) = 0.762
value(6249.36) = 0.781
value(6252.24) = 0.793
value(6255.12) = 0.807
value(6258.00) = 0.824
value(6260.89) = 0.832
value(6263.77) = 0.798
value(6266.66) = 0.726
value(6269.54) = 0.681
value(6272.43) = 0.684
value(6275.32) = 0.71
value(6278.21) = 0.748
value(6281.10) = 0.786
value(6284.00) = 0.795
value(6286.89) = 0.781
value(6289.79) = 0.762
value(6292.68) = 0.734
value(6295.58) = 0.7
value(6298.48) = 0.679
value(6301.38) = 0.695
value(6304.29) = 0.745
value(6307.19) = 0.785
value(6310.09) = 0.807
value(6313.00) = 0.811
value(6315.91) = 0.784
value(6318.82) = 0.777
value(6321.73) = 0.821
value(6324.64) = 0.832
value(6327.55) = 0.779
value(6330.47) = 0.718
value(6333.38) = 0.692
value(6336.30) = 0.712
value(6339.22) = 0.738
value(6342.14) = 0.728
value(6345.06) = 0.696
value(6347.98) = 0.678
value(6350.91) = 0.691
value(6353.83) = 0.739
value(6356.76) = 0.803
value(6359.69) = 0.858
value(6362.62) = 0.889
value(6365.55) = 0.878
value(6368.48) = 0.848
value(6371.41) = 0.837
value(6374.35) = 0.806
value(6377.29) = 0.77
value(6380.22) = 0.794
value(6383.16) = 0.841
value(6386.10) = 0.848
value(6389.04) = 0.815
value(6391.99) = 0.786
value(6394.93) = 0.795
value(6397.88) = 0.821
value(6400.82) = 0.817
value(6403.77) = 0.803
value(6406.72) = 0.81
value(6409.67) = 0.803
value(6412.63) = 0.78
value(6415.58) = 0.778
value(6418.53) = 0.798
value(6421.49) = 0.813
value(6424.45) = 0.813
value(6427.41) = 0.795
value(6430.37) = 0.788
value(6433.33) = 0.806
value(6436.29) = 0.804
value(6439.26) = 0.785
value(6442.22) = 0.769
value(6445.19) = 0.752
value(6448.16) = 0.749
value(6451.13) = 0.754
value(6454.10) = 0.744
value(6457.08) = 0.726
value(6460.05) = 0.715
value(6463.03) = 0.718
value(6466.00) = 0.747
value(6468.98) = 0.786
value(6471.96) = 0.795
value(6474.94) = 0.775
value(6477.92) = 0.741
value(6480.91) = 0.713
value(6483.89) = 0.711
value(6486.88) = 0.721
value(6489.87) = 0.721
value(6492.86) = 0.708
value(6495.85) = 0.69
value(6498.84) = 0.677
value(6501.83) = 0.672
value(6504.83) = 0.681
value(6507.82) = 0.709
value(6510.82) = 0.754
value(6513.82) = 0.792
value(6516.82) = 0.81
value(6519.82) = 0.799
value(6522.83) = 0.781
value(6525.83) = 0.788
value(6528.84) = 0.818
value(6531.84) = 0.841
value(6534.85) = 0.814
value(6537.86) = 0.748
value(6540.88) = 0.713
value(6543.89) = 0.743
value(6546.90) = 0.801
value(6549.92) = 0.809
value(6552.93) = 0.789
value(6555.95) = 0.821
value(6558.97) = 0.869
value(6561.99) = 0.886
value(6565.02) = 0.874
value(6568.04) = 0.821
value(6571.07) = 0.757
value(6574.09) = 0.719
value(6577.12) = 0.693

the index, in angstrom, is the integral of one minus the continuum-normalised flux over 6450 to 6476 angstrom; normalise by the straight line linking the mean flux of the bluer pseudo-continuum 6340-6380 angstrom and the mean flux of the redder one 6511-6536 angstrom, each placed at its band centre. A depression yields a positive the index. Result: 1.5 angstrom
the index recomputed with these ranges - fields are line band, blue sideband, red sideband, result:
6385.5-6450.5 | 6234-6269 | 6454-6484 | -3.93 angstrom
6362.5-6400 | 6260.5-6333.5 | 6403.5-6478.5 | -2.72 angstrom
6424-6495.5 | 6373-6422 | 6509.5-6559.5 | 4.05 angstrom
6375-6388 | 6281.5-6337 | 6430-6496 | -1.00 angstrom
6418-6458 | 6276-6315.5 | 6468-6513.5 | -2.48 angstrom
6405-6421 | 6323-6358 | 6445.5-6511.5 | -1.41 angstrom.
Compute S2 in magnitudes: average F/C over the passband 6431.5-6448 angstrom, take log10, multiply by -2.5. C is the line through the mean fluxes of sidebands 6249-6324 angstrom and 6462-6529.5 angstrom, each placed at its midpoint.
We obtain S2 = -0.05 mag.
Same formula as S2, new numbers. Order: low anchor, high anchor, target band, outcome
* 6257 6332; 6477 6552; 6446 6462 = 0.024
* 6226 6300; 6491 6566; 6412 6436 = -0.048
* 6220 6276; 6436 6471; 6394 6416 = -0.072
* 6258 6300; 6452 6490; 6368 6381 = -0.092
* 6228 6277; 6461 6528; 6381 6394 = -0.106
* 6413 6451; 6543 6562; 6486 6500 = 0.140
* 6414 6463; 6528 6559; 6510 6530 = -0.005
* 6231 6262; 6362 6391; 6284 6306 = 0.079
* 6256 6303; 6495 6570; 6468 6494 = 0.047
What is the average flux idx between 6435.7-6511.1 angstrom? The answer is 0.734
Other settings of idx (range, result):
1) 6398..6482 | 0.775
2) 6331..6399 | 0.784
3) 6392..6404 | 0.807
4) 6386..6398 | 0.808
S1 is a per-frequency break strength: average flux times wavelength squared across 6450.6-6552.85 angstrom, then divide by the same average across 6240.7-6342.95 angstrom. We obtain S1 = 1.06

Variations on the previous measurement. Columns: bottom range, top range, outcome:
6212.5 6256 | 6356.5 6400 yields 1.18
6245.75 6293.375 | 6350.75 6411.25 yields 1.10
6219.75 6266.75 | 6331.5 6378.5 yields 1.07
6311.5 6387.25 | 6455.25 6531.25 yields 0.99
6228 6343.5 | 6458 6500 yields 1.03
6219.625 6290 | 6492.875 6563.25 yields 1.13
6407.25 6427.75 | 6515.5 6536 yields 1.05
